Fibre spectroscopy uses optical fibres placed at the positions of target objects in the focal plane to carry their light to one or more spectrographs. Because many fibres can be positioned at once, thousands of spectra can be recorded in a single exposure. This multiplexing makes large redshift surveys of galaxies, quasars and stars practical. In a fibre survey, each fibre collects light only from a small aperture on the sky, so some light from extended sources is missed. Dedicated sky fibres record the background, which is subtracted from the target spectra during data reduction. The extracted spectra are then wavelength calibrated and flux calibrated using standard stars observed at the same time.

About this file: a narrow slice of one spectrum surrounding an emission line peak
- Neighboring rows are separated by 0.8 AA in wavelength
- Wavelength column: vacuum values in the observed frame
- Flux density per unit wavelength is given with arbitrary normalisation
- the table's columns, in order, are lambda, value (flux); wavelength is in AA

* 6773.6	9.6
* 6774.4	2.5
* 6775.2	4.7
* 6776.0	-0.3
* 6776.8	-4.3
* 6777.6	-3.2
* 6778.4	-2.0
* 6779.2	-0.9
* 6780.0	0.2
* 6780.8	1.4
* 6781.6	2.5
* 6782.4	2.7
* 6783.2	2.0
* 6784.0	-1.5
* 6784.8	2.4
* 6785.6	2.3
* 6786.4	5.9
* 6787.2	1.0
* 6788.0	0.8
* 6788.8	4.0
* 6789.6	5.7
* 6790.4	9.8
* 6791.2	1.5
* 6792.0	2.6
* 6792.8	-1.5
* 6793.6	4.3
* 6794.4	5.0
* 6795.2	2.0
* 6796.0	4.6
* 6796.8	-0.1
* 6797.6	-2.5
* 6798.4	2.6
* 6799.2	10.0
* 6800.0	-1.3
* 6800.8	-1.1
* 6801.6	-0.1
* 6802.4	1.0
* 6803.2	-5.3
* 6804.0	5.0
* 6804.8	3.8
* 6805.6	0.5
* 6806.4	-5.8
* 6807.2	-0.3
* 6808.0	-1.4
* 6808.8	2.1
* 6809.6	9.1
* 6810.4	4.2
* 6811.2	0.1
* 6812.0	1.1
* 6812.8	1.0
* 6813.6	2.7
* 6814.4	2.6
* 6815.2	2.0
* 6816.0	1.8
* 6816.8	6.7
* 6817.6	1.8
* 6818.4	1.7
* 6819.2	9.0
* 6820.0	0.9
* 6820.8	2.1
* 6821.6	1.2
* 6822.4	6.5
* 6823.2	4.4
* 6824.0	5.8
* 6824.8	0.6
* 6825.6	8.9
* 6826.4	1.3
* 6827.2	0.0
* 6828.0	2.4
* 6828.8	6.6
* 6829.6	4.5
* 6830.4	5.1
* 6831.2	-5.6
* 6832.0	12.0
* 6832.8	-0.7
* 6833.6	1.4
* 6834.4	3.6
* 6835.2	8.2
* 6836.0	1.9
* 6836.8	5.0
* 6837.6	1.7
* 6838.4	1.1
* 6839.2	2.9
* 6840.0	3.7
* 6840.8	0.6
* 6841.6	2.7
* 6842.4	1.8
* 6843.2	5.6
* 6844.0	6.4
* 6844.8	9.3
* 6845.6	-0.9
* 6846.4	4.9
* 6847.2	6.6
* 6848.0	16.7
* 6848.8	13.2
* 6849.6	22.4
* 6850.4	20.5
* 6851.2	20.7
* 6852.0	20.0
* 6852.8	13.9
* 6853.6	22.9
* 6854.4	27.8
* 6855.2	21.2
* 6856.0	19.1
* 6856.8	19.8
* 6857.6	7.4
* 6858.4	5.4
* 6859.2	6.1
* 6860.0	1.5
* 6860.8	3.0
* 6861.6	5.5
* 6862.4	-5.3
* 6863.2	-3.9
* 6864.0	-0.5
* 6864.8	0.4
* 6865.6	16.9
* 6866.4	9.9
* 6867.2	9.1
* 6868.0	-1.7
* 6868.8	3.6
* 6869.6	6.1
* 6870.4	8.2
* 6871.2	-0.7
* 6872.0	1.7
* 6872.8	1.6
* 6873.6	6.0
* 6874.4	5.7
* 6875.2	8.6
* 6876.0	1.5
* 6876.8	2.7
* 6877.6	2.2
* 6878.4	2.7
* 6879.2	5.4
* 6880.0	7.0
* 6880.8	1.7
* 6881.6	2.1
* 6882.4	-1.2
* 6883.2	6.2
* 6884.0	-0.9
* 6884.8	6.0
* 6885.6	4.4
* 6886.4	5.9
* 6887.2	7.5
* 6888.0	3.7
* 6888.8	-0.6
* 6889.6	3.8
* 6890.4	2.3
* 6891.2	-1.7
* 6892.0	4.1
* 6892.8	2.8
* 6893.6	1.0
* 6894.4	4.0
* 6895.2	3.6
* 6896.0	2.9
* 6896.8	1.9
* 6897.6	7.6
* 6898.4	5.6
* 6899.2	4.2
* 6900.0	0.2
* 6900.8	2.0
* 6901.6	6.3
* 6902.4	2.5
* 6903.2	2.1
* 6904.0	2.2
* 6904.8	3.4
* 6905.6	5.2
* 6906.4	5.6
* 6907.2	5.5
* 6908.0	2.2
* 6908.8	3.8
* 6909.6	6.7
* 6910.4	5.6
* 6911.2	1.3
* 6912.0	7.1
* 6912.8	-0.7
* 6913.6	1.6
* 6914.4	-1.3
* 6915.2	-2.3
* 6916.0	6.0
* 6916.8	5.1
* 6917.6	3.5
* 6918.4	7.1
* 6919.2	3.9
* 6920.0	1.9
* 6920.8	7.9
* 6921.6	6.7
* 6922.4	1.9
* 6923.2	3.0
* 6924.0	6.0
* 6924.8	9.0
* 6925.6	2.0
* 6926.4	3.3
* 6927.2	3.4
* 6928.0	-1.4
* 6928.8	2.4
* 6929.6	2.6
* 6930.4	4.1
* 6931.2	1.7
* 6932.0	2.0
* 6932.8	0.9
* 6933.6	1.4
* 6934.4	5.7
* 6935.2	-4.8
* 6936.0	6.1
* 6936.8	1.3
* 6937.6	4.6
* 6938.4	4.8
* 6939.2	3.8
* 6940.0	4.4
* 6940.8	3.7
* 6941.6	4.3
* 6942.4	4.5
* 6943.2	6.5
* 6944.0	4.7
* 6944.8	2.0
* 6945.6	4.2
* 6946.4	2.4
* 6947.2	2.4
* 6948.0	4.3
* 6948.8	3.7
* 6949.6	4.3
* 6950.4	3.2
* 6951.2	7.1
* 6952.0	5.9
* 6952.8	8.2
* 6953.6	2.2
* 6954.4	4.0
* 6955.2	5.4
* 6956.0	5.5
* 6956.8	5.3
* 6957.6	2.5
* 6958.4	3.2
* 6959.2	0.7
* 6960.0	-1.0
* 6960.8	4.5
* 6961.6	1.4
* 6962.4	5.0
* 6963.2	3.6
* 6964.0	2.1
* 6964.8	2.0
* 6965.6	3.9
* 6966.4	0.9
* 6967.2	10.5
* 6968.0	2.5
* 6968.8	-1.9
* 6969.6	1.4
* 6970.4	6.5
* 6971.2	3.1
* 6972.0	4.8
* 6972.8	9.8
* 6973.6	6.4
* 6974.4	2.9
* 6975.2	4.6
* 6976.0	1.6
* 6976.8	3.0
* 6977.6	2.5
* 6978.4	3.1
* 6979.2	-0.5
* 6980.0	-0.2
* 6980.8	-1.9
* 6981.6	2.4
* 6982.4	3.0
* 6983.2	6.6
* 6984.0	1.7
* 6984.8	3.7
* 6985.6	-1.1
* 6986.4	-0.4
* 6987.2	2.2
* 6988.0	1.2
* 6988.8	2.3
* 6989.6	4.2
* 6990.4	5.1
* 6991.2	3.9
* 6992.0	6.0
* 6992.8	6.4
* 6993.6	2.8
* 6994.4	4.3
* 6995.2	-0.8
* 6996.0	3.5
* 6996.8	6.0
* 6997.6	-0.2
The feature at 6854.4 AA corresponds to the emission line [O II]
